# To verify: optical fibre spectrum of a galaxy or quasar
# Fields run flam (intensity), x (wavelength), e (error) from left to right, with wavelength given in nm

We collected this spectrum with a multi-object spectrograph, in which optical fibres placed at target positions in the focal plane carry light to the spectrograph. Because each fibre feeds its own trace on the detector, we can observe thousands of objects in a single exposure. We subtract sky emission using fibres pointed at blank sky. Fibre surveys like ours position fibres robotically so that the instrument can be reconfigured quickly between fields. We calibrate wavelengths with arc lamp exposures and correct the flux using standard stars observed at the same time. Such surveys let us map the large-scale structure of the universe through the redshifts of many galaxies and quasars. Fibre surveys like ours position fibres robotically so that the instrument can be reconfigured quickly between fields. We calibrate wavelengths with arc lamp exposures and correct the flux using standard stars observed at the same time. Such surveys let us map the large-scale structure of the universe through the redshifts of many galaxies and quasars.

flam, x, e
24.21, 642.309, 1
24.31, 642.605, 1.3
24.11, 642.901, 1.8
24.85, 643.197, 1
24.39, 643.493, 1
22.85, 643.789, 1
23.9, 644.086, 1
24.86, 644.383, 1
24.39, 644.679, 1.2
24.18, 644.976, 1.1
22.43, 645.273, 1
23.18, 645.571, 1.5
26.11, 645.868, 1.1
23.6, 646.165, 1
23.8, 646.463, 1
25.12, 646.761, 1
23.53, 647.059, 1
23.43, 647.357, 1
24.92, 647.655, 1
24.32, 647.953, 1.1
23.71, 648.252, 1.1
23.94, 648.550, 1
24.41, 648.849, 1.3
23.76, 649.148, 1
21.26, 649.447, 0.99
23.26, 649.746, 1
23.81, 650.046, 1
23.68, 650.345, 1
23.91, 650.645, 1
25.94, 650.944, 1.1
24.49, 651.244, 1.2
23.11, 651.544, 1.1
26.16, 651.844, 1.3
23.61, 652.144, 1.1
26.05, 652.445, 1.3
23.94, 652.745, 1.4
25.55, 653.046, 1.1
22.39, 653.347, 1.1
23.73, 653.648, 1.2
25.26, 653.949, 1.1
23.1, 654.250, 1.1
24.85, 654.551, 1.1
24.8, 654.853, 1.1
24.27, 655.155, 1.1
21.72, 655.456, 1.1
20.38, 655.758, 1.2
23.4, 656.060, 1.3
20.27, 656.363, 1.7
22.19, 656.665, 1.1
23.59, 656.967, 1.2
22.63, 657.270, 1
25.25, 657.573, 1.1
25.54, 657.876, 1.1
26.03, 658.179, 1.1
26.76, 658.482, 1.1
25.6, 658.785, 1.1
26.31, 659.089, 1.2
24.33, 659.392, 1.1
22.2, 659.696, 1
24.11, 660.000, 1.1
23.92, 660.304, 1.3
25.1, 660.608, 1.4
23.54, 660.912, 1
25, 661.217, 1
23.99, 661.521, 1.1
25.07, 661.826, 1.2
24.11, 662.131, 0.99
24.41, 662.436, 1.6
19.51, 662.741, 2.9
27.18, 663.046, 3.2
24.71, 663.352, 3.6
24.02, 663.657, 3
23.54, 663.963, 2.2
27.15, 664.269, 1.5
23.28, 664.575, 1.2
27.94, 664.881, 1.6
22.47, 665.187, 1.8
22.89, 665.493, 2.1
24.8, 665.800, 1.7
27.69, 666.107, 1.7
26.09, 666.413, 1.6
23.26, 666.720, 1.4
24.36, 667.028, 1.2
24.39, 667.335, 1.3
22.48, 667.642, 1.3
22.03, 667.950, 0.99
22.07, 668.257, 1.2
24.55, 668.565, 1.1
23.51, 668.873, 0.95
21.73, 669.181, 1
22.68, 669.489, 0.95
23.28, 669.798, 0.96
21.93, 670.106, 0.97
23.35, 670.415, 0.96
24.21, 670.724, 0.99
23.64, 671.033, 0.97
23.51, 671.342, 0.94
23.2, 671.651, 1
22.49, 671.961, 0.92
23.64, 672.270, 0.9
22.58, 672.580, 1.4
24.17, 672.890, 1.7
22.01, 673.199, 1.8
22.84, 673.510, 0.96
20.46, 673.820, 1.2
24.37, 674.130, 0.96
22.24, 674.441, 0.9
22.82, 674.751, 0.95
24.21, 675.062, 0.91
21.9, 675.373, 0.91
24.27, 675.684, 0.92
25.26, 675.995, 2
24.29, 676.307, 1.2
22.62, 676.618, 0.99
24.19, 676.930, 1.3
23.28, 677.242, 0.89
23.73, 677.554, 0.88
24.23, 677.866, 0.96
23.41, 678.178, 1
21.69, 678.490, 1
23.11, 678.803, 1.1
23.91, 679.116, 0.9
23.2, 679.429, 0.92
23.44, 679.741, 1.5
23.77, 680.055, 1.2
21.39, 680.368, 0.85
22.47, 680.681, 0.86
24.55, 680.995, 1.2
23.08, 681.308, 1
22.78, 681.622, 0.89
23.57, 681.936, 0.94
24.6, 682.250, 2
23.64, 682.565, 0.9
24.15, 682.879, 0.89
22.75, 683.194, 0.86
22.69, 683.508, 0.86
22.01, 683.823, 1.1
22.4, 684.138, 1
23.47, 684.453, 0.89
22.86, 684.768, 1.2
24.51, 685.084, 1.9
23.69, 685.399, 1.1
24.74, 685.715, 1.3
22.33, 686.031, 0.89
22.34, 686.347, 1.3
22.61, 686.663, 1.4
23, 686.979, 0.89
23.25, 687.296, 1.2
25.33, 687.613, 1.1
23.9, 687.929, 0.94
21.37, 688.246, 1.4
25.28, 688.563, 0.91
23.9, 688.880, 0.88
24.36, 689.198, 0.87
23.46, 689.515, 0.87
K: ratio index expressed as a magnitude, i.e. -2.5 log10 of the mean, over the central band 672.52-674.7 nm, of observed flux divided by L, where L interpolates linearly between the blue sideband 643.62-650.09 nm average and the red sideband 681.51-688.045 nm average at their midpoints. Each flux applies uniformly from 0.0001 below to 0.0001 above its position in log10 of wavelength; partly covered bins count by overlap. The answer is 0.039 mag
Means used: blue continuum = 23.9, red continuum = 23.4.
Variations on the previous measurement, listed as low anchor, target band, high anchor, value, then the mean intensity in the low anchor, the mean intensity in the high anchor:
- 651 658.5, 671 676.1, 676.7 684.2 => 0.01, 23.9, 23.3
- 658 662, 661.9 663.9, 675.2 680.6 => 0.02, 24.8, 23.4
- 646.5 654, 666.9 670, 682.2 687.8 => 0.03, 24.1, 23.3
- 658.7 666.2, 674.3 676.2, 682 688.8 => 0.02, 24.5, 23.4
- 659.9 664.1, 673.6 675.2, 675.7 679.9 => 0.04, 24.2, 23.6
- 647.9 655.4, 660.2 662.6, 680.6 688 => -0.02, 24.1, 23.4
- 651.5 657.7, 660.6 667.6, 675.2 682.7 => -0.04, 23.6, 23.4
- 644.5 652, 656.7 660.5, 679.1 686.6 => -0.04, 24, 23.2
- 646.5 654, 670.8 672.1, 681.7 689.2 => 0.02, 24.1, 23.4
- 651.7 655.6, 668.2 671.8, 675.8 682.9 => 0.03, 24.3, 23.5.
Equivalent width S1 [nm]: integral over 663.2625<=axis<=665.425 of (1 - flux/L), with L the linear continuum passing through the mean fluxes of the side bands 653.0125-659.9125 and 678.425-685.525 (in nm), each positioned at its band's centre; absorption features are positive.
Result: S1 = -0.089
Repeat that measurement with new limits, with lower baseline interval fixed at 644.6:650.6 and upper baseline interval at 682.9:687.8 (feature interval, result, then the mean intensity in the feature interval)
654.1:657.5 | 0.12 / 22.9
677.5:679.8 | 0.00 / 23.3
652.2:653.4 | -0.04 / 24.6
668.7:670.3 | 0.06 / 22.7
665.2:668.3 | -0.06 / 24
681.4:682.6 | -0.02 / 23.6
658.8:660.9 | -0.06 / 24.4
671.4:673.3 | 0.03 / 23.1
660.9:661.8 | -0.03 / 24.4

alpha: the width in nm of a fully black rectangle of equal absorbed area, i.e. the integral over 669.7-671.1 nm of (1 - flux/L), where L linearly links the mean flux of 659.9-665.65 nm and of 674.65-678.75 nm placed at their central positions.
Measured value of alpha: 0.04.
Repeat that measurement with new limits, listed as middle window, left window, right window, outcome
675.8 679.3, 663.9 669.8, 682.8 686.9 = -0.02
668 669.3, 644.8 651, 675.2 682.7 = 0.04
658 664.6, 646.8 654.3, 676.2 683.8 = -0.21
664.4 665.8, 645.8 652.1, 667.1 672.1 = -0.06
